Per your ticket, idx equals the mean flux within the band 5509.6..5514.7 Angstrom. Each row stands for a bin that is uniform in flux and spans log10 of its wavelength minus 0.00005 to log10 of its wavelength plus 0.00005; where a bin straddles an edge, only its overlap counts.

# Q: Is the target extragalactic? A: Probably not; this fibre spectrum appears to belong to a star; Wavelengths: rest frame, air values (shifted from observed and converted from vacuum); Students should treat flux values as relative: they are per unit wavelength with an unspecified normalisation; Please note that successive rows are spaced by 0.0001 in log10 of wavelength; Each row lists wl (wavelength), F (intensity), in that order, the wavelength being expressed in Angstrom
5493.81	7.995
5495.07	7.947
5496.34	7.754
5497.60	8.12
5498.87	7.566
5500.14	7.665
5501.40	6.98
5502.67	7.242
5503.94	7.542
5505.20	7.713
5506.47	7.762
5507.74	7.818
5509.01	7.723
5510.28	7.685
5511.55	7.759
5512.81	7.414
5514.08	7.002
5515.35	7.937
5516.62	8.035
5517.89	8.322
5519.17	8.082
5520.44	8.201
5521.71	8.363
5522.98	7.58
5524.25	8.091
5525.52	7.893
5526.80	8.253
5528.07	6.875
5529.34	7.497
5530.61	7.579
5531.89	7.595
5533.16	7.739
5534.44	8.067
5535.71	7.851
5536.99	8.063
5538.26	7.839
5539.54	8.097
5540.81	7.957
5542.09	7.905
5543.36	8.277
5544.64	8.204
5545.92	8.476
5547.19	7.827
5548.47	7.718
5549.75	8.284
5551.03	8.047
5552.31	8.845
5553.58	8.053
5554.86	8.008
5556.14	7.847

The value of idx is 7.48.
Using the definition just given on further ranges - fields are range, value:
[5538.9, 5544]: 8.07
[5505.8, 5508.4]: 7.77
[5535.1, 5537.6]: 7.94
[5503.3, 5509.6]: 7.71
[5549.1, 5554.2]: 8.31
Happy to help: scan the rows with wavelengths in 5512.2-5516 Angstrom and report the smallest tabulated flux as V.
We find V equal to 7.002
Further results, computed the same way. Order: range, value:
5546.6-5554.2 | 7.718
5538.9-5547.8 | 7.827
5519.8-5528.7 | 6.875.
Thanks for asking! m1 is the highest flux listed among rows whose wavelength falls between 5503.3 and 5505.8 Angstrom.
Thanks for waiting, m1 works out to 7.713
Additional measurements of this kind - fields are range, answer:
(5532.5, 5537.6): 8.067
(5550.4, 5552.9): 8.845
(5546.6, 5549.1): 7.827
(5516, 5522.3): 8.363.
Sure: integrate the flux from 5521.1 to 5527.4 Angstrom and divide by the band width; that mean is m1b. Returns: 8.03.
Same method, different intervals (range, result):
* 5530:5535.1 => 7.74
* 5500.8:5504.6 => 7.26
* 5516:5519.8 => 8.13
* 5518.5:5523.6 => 8.05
